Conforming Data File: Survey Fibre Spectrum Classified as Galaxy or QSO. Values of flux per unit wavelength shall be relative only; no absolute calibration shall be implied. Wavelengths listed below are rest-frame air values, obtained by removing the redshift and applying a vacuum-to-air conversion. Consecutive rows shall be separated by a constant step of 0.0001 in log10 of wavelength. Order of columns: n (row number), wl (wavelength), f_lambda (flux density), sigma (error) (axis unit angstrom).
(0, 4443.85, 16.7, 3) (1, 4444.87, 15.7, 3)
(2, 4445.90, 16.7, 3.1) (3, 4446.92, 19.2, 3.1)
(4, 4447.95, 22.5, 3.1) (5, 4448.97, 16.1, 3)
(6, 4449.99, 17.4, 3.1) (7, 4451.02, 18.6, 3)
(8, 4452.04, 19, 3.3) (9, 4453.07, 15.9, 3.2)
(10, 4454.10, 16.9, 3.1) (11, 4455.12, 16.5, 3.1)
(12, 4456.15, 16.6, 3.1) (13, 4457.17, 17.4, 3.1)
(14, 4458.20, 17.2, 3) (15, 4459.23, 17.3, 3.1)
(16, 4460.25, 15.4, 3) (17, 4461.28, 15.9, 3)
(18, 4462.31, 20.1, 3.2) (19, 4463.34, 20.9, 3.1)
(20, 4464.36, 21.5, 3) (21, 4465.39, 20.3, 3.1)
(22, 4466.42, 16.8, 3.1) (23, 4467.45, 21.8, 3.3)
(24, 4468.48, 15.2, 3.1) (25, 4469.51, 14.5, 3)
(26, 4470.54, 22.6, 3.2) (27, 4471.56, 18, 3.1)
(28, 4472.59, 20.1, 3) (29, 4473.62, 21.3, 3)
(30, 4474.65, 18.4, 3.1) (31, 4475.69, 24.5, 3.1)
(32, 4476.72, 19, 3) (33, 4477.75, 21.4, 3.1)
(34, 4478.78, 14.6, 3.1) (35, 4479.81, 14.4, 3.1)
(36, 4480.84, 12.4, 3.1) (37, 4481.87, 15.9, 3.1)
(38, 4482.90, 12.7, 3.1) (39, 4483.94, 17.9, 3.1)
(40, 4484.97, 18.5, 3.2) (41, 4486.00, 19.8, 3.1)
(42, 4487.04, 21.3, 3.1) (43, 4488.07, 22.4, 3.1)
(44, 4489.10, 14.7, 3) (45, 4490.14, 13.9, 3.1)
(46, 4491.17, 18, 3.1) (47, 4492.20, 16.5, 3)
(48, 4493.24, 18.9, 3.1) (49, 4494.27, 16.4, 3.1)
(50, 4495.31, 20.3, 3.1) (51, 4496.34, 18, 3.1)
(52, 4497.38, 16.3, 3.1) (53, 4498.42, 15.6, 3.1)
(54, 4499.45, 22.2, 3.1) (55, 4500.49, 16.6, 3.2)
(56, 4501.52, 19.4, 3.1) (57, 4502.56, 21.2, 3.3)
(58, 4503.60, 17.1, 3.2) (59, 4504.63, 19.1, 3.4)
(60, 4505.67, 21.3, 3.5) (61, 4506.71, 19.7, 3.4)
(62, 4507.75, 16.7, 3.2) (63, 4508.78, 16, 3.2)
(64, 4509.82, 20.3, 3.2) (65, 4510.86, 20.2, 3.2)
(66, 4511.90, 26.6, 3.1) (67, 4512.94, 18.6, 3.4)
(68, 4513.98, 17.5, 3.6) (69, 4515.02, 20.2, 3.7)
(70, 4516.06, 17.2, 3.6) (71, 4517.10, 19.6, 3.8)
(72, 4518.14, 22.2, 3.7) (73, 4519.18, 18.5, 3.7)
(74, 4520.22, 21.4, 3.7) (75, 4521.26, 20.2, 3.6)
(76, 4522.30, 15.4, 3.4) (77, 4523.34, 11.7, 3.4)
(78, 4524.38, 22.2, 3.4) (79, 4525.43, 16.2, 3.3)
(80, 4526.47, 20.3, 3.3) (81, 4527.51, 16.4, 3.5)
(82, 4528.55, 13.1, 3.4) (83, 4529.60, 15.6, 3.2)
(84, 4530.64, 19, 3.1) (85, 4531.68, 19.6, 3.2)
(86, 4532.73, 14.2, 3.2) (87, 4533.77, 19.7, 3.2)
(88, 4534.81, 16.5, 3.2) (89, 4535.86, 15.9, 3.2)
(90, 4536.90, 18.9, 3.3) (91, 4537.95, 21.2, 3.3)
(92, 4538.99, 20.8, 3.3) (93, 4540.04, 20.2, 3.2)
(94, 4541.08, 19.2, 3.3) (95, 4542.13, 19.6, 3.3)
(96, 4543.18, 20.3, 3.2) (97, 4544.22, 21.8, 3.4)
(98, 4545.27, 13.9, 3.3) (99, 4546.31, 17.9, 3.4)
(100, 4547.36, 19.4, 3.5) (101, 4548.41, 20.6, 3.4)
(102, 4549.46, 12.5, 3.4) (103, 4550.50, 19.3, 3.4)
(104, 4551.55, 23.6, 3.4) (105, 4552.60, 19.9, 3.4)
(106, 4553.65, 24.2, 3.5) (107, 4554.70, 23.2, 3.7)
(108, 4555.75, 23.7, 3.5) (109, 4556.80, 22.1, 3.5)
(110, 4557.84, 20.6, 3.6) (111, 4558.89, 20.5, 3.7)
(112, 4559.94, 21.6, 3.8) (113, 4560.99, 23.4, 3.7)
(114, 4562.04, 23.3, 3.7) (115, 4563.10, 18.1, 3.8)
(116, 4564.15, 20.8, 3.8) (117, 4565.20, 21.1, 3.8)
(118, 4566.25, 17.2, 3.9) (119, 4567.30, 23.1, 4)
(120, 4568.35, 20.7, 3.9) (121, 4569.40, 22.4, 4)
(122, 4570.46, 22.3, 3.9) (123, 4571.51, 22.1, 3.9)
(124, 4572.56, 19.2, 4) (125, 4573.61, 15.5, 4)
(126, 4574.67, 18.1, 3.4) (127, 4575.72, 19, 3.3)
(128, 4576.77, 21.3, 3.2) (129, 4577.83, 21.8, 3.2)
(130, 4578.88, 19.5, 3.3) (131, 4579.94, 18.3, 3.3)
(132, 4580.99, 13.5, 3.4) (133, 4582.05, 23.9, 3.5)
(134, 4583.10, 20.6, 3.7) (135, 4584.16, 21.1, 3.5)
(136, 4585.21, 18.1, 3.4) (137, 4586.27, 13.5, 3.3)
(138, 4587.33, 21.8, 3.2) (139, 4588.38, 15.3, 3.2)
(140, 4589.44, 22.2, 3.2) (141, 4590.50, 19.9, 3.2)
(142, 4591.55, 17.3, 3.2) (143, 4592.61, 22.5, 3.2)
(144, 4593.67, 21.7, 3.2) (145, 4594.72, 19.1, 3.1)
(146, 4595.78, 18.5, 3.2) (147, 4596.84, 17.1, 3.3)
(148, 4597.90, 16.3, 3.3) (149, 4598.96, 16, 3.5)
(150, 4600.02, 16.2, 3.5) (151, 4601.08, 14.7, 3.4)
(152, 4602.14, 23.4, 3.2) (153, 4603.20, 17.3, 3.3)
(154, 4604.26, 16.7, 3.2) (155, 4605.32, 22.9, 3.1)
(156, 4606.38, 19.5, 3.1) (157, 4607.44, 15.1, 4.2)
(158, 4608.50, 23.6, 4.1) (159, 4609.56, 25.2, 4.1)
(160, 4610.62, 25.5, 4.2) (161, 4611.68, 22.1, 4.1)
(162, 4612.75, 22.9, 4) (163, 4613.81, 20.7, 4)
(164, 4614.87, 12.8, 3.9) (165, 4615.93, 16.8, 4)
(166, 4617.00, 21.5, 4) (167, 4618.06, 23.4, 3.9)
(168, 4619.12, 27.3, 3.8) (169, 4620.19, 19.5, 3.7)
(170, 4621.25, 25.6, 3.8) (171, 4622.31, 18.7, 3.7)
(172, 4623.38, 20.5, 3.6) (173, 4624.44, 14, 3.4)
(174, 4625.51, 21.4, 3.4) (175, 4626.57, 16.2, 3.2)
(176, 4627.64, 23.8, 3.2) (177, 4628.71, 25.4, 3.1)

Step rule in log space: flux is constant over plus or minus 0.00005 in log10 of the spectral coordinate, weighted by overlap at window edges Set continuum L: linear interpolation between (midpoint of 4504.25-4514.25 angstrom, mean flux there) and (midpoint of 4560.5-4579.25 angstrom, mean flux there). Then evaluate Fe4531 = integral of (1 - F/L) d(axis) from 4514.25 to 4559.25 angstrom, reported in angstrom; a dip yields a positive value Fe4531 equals 2.3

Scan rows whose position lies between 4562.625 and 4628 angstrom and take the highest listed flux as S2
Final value 27.3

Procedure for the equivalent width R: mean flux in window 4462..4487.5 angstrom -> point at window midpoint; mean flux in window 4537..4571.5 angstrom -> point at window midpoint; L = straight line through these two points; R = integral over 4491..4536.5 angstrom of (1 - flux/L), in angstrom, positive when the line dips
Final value 2.7 angstrom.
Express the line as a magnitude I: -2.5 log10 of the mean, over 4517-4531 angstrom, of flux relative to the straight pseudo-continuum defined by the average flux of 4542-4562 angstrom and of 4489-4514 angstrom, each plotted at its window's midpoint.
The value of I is 0.09 mag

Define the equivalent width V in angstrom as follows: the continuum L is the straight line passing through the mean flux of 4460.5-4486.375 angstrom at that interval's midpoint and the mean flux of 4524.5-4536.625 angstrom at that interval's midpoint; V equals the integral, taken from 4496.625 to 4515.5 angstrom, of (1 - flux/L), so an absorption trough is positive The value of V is -1.6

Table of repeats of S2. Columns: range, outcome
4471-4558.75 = 26.6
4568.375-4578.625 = 22.4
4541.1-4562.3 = 24.2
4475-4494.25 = 24.5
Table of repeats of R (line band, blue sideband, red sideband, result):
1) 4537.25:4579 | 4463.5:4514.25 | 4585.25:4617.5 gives -3.10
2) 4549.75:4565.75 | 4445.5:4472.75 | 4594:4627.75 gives -1.95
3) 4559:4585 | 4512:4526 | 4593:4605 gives -2.86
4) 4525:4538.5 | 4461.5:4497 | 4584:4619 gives 0.98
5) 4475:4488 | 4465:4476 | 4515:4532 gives 0.80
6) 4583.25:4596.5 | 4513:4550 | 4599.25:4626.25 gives 0.28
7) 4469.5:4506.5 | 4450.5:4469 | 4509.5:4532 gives 0.07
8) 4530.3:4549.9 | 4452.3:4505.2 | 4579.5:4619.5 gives 0.32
